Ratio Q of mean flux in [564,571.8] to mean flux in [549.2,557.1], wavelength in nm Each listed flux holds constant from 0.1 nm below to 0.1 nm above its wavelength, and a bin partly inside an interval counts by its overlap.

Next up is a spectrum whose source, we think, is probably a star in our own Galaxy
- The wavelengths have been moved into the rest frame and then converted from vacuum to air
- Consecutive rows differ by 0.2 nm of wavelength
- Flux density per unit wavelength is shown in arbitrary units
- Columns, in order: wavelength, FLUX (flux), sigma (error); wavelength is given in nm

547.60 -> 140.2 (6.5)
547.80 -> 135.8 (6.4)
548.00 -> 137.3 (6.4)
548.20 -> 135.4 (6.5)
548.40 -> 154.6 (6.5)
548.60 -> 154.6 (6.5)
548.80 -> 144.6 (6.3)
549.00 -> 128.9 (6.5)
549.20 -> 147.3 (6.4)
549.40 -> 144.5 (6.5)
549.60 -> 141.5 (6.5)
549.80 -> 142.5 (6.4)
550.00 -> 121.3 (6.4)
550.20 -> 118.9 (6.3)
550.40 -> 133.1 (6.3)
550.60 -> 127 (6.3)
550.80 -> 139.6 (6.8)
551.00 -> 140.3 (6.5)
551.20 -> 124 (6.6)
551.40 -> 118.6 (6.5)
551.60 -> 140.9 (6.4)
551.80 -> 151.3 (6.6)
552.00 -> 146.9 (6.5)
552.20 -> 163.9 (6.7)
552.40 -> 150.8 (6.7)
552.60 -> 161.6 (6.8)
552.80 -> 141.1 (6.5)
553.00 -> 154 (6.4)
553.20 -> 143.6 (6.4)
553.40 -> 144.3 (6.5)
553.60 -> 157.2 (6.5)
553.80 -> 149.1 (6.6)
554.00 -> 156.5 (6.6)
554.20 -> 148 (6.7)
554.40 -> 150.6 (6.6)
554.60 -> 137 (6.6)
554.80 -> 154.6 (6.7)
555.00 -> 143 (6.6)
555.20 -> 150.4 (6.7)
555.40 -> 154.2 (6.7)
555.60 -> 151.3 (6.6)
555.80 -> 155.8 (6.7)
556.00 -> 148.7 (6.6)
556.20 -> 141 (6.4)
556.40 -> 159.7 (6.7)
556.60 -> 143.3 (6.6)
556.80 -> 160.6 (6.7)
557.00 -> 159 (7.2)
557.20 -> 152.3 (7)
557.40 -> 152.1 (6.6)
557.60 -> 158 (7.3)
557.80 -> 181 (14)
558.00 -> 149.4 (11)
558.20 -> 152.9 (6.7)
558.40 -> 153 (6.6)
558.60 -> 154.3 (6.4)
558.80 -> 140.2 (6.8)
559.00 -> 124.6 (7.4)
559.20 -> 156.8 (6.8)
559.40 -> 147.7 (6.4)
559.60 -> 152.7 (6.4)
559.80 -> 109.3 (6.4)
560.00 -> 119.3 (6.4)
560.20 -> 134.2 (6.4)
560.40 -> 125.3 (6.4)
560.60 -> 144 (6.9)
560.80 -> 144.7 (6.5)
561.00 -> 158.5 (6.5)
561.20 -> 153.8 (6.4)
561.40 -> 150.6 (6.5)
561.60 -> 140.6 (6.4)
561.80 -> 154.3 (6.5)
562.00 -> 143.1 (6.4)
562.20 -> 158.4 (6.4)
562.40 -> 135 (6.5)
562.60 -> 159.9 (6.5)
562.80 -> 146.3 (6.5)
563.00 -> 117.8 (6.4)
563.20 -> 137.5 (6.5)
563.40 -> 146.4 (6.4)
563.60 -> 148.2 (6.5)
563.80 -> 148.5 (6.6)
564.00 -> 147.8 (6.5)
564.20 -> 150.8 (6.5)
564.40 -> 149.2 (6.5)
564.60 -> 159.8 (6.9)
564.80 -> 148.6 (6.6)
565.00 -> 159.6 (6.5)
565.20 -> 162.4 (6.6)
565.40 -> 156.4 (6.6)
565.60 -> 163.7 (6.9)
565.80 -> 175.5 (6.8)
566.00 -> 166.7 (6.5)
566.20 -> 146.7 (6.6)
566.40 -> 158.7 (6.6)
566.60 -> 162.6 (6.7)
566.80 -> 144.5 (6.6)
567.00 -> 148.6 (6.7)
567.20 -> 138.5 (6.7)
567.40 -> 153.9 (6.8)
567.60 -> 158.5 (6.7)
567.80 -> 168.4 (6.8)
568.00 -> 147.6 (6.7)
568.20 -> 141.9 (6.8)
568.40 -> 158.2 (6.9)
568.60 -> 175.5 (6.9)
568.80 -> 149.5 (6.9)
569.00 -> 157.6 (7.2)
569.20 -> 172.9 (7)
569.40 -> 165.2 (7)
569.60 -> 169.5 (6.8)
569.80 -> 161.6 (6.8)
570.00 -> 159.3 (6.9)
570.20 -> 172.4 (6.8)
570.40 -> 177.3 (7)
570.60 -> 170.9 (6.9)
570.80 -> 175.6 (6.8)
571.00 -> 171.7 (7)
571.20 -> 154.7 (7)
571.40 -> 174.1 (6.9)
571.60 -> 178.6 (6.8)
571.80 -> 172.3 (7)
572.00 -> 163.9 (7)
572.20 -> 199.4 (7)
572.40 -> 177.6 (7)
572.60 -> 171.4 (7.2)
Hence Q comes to 1.11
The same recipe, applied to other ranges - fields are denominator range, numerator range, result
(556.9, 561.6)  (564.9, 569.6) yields 1.08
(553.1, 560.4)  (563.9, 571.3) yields 1.08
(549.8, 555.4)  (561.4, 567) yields 1.06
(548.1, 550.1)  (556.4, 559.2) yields 1.08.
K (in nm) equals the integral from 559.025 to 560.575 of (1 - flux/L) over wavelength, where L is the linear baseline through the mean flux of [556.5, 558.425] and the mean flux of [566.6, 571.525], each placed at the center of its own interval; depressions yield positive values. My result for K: 0.22 nm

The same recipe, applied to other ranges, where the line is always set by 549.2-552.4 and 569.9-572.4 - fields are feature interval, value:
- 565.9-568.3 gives 0.184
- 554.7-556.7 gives -0.056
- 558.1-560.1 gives 0.143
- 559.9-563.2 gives 0.286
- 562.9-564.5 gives 0.167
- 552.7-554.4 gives -0.082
